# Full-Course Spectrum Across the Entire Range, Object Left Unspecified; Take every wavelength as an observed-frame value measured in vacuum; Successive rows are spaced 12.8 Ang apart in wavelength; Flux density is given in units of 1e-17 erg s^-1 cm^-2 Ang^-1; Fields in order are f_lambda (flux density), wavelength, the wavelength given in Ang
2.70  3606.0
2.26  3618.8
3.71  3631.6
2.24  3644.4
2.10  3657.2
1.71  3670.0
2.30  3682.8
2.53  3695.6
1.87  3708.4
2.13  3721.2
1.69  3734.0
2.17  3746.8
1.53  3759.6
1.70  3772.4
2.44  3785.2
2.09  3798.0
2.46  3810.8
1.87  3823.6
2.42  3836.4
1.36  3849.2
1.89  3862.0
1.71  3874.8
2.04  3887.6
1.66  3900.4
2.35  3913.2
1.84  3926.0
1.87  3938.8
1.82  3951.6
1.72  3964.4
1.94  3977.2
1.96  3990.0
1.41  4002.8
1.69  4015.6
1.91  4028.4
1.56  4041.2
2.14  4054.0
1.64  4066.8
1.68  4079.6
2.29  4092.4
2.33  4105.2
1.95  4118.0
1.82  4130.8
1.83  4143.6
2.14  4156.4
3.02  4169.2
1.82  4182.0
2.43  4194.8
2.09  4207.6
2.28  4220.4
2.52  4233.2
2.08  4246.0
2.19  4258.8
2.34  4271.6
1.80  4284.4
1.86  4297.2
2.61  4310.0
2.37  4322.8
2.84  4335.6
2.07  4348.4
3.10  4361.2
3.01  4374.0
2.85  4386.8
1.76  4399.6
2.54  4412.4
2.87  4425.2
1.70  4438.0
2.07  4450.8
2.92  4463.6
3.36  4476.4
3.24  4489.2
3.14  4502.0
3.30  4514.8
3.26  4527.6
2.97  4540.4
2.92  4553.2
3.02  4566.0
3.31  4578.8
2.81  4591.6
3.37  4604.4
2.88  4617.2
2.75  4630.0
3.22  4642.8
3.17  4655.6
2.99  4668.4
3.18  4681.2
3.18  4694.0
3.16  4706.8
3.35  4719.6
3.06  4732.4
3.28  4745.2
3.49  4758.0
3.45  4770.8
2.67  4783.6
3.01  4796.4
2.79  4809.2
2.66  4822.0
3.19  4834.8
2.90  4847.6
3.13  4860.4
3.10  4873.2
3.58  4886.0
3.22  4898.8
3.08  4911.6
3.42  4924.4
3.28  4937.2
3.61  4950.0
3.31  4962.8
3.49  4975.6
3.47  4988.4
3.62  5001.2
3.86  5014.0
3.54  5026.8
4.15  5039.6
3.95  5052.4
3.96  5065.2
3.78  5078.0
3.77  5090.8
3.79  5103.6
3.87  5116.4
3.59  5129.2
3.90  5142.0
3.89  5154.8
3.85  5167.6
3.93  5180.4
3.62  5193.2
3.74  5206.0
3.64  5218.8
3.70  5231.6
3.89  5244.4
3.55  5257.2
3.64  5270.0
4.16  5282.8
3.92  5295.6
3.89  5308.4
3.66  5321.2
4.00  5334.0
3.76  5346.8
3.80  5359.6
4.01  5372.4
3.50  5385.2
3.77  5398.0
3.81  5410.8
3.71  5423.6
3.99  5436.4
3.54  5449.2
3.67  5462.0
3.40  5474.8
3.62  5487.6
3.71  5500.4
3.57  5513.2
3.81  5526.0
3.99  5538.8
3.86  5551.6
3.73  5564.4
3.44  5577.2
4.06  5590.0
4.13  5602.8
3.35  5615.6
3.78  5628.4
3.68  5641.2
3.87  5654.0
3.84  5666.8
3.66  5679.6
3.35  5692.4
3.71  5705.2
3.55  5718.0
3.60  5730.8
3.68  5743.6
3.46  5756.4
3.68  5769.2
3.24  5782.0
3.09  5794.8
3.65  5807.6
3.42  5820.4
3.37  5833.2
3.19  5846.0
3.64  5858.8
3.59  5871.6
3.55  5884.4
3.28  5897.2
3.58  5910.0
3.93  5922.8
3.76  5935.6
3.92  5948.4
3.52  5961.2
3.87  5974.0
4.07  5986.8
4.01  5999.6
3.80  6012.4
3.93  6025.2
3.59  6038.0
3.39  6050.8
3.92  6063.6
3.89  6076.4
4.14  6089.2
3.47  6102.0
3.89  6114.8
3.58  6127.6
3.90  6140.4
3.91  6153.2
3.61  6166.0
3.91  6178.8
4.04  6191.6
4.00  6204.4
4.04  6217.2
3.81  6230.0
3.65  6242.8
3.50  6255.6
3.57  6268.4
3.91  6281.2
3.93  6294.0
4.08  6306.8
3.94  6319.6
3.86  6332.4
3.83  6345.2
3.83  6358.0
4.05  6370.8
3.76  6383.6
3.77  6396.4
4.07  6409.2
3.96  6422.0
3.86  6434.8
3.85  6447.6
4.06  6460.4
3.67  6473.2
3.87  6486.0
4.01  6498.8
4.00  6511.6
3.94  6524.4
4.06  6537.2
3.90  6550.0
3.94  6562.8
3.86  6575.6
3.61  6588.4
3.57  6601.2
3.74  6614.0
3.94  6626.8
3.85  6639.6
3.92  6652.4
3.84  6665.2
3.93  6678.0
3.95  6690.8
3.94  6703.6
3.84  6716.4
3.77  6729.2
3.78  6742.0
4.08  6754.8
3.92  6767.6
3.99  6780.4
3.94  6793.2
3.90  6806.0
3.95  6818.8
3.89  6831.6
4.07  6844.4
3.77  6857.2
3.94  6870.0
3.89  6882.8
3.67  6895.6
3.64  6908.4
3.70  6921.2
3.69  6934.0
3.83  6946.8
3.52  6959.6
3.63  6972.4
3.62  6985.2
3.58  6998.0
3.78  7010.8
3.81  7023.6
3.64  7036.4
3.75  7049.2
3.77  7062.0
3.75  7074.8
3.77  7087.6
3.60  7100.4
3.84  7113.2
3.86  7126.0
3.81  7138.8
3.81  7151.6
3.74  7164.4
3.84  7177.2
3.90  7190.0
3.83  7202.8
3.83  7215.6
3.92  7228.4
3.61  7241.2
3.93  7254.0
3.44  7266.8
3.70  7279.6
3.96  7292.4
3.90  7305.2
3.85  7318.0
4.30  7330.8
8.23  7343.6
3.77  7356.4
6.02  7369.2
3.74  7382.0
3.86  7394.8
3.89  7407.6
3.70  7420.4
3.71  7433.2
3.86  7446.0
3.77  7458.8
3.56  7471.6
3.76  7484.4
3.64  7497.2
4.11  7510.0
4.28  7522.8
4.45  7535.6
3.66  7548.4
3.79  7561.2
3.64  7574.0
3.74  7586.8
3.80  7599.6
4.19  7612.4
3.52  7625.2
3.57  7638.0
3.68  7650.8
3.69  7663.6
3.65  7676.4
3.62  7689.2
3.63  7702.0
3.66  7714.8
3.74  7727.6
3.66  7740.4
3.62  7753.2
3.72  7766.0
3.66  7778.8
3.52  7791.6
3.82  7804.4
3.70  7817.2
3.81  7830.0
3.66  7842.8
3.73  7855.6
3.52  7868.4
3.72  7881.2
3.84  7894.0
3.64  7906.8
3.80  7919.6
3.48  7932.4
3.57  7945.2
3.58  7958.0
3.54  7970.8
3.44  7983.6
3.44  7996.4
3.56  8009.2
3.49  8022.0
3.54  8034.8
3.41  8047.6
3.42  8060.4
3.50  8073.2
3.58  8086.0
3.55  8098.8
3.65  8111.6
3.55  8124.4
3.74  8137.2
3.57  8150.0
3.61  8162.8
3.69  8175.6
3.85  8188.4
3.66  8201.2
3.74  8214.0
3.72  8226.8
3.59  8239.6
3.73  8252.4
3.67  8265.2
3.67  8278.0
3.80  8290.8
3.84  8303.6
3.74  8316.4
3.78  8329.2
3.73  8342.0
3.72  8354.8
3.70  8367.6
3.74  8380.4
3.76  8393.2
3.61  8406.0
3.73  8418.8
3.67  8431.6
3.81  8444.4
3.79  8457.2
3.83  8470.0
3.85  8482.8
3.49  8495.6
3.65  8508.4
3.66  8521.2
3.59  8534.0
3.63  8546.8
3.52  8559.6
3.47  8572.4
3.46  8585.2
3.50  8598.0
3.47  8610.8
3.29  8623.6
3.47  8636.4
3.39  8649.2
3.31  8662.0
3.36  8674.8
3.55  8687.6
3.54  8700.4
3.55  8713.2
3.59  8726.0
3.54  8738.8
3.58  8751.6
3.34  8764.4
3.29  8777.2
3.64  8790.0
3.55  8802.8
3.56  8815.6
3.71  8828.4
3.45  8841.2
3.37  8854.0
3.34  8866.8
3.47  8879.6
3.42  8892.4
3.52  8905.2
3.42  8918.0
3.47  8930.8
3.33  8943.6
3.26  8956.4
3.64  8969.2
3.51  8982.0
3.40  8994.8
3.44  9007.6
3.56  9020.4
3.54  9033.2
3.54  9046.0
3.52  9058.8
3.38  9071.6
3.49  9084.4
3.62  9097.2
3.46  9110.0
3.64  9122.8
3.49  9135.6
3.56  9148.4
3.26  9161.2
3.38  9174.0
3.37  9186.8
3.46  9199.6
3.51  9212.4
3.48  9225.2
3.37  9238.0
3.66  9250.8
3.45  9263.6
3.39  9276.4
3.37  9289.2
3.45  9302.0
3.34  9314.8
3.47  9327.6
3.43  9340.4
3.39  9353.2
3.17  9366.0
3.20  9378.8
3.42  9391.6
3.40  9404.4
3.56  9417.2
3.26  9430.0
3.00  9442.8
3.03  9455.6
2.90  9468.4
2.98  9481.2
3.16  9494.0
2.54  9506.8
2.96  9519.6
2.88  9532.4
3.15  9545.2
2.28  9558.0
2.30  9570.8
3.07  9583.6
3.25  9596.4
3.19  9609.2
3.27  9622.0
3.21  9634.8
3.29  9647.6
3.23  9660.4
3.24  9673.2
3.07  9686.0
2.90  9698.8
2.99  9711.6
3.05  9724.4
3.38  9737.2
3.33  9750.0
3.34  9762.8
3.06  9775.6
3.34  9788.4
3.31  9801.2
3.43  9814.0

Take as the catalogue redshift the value 0.119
